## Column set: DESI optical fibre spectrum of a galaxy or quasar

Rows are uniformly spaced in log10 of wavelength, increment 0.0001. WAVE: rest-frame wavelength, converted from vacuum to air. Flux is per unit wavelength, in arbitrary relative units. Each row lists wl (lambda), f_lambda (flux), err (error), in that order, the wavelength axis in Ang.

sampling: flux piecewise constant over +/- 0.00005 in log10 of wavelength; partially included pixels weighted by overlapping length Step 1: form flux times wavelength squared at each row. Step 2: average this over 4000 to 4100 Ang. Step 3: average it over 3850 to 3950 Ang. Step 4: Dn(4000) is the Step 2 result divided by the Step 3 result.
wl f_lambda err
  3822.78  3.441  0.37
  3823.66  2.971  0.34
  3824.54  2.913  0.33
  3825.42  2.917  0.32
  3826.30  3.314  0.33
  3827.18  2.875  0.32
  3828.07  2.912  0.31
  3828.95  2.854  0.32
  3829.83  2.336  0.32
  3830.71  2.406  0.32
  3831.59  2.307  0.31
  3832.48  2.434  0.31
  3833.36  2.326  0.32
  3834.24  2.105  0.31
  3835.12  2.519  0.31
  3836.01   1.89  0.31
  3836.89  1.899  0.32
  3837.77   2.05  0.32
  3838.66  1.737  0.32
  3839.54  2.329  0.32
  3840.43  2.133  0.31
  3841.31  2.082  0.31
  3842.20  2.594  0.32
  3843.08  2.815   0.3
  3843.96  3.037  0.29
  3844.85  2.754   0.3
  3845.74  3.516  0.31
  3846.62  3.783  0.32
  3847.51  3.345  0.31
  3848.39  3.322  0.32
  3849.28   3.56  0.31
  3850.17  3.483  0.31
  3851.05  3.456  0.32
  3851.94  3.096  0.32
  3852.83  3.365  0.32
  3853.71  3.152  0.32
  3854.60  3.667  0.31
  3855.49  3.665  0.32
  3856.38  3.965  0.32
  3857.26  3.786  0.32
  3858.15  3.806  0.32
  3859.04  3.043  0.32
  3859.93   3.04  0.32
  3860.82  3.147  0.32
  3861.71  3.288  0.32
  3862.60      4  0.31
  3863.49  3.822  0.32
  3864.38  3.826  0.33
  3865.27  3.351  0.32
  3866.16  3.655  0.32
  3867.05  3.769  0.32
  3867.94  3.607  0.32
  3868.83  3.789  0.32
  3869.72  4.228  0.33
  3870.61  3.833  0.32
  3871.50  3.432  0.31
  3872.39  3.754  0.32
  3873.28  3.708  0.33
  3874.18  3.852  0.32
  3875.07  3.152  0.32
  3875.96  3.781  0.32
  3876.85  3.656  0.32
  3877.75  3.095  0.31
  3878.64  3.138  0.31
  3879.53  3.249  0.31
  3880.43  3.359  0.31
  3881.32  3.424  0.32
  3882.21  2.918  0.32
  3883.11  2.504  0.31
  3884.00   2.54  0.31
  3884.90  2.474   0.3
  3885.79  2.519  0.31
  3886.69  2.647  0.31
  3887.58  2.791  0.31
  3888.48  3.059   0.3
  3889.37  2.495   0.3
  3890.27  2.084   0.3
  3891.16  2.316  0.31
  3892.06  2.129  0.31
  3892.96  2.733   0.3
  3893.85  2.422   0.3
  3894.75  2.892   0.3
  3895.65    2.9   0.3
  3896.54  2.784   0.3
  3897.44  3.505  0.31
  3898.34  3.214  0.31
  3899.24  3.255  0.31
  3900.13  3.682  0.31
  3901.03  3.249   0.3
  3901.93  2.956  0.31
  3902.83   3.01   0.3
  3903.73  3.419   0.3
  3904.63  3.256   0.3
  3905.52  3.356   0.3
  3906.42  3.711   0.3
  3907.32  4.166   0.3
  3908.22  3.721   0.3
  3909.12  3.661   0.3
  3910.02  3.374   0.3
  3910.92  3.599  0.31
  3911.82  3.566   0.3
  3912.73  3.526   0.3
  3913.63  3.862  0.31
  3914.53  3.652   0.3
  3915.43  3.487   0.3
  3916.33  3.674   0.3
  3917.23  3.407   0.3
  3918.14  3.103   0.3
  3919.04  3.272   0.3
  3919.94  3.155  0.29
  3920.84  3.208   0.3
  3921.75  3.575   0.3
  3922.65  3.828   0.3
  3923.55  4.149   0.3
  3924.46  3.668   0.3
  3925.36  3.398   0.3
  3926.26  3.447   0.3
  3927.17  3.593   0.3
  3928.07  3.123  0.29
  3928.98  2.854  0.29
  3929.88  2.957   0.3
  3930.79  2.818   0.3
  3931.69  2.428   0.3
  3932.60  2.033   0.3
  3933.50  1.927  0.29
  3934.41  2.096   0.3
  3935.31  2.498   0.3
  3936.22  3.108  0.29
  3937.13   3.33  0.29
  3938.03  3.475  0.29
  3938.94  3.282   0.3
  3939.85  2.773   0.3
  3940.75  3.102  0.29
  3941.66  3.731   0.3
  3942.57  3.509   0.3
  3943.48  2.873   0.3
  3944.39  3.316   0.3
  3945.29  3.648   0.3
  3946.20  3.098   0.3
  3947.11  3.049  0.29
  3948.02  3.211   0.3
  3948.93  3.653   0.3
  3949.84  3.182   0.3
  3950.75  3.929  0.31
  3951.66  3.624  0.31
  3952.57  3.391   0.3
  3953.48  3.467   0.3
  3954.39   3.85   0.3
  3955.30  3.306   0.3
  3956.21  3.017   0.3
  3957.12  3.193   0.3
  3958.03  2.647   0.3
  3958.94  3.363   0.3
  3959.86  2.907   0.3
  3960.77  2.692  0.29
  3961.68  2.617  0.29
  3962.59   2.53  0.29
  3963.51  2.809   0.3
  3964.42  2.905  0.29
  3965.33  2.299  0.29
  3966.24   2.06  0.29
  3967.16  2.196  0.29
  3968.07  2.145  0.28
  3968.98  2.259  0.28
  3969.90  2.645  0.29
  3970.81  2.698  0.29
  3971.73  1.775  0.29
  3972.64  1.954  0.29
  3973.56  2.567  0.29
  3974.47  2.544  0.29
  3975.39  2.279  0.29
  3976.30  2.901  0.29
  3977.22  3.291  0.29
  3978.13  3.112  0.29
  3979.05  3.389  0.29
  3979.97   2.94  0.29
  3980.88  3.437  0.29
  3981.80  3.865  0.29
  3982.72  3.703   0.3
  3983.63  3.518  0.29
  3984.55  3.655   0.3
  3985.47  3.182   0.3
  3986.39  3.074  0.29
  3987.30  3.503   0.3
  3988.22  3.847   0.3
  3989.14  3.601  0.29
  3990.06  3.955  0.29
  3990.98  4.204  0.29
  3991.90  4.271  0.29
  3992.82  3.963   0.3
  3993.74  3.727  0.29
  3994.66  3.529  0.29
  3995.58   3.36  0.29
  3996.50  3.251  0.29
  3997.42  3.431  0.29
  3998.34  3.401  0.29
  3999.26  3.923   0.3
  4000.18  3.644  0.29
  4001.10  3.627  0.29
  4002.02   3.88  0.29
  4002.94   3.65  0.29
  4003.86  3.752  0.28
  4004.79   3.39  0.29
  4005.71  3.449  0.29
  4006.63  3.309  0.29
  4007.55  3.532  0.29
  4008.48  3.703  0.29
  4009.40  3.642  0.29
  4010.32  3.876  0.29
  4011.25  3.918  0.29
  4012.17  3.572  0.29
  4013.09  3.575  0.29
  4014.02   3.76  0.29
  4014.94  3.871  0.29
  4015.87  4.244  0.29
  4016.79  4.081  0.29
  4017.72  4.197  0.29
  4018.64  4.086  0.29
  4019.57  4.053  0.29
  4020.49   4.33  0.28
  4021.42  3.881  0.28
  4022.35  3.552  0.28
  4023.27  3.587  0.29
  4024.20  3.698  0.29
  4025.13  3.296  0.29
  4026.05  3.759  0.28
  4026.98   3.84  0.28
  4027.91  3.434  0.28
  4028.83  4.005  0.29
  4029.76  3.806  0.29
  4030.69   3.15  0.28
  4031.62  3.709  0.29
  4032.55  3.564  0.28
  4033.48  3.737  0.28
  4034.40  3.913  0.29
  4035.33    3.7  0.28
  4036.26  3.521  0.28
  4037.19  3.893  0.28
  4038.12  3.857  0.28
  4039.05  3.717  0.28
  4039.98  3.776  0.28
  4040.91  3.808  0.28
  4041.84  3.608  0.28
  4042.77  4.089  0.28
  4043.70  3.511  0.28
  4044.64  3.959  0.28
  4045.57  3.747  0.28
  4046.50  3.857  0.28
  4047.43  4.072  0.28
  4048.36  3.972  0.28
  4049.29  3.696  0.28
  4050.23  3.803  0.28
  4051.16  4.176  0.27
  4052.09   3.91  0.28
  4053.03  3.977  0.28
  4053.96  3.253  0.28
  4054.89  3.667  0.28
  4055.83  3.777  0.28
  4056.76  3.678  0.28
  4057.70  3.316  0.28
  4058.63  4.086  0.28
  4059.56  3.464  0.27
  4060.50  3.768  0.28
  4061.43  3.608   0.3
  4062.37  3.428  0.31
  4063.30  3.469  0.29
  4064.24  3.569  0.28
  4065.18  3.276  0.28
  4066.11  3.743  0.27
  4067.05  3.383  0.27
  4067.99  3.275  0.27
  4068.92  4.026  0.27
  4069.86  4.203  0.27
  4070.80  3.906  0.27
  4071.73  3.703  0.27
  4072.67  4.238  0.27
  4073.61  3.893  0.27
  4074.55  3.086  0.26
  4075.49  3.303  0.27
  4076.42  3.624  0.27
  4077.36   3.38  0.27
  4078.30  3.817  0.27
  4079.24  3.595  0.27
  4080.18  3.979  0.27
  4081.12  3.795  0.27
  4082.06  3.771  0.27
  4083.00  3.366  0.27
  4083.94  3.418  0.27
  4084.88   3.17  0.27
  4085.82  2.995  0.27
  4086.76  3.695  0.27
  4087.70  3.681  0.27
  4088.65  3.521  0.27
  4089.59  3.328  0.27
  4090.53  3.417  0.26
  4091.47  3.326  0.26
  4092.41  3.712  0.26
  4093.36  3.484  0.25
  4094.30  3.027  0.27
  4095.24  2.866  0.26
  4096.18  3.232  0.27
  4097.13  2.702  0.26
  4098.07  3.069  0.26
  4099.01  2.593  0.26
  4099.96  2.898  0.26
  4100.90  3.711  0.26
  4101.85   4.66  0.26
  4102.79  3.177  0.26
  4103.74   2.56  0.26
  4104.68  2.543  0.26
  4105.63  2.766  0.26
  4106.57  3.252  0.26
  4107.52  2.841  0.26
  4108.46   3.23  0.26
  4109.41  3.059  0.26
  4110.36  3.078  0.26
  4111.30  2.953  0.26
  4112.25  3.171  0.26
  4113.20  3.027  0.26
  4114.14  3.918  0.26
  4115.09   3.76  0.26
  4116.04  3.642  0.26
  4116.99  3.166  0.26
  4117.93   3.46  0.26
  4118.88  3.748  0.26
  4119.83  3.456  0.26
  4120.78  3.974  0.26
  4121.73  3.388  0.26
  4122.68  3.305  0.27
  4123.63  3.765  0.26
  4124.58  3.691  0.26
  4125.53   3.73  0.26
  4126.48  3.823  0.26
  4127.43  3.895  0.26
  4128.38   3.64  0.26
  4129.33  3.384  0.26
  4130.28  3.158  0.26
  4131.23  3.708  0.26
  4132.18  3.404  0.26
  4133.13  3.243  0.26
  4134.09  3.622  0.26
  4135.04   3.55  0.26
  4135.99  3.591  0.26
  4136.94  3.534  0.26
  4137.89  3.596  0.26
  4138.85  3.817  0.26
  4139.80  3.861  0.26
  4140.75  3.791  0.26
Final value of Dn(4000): 1.2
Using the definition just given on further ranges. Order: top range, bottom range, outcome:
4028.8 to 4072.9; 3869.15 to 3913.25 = 1.27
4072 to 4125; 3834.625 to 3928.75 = 1.17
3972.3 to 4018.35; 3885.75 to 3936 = 1.18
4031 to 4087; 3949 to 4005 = 1.20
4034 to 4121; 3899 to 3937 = 1.16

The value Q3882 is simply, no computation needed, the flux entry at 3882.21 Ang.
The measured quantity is 2.918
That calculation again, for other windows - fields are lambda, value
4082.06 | 3.771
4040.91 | 3.808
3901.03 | 3.249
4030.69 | 3.15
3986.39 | 3.074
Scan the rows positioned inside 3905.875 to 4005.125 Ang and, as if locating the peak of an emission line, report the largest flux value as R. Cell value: 4.271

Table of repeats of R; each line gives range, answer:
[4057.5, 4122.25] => 4.66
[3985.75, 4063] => 4.33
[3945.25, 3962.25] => 3.929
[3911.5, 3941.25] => 4.149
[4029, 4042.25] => 3.913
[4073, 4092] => 3.979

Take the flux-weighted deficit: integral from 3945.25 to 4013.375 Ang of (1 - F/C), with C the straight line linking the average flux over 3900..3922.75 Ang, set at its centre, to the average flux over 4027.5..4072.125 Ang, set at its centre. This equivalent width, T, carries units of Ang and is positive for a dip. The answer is 6.5 Ang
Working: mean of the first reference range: 3.47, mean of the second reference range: 3.72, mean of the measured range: 3.25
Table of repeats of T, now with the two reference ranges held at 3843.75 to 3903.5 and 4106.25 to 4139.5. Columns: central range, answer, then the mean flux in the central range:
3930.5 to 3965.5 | 2.8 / 3.05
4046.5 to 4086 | -2.8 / 3.67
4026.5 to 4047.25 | -2.1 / 3.74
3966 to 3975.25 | 2.9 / 2.29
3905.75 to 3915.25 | -1.1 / 3.67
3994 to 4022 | -3.0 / 3.73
